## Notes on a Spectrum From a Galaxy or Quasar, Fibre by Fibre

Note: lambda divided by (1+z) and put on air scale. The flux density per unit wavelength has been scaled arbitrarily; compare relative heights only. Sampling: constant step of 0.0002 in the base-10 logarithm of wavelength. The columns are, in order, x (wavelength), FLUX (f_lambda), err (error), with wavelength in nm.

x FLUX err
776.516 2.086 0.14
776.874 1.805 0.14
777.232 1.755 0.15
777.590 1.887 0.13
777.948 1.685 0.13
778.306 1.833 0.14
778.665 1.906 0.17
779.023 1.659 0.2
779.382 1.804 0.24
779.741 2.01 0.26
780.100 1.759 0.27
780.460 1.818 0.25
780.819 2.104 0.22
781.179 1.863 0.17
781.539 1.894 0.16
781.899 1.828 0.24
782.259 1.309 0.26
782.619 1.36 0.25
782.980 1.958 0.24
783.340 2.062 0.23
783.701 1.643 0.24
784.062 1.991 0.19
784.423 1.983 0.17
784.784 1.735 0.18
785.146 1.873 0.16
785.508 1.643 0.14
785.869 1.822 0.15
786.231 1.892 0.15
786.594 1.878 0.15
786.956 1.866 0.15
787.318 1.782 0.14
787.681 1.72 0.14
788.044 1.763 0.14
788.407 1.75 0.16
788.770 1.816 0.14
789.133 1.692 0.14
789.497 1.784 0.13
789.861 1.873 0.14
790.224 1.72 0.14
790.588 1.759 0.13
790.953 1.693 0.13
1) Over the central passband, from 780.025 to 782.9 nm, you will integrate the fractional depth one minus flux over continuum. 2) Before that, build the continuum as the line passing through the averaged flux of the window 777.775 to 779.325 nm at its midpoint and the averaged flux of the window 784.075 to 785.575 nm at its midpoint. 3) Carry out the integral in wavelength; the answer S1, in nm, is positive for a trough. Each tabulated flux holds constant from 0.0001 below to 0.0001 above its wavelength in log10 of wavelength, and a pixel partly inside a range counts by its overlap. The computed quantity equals 0.09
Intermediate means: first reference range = 1.77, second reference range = 1.84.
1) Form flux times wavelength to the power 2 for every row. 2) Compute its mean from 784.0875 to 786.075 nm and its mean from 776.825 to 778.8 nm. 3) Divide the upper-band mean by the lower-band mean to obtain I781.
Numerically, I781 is 1.03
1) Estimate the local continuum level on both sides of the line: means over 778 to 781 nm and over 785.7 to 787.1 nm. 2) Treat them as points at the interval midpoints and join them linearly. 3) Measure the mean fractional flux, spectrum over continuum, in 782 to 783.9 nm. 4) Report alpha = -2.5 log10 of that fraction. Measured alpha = 0.112 mag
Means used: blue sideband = 1.85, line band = 1.68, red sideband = 1.86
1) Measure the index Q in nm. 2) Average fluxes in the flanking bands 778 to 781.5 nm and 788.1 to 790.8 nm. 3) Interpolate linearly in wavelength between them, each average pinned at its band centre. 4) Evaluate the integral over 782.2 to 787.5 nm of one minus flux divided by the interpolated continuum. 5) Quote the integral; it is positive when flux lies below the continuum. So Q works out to 0.04 nm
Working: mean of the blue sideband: 1.86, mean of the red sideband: 1.77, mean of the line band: 1.8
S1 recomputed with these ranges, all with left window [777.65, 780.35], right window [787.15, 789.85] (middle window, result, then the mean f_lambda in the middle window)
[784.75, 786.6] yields -0.029 nm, 1.81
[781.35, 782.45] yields 0.075 nm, 1.68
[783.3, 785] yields -0.077 nm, 1.87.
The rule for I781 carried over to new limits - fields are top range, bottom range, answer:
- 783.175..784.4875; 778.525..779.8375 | 1.06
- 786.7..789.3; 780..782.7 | 1.03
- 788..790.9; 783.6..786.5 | 0.98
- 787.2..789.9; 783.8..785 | 0.95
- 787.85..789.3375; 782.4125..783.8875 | 1.02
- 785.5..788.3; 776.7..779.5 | 1.03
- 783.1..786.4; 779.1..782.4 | 1.03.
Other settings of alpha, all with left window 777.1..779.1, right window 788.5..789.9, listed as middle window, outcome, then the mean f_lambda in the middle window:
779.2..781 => -0.06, 1.9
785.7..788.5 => -0.02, 1.81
